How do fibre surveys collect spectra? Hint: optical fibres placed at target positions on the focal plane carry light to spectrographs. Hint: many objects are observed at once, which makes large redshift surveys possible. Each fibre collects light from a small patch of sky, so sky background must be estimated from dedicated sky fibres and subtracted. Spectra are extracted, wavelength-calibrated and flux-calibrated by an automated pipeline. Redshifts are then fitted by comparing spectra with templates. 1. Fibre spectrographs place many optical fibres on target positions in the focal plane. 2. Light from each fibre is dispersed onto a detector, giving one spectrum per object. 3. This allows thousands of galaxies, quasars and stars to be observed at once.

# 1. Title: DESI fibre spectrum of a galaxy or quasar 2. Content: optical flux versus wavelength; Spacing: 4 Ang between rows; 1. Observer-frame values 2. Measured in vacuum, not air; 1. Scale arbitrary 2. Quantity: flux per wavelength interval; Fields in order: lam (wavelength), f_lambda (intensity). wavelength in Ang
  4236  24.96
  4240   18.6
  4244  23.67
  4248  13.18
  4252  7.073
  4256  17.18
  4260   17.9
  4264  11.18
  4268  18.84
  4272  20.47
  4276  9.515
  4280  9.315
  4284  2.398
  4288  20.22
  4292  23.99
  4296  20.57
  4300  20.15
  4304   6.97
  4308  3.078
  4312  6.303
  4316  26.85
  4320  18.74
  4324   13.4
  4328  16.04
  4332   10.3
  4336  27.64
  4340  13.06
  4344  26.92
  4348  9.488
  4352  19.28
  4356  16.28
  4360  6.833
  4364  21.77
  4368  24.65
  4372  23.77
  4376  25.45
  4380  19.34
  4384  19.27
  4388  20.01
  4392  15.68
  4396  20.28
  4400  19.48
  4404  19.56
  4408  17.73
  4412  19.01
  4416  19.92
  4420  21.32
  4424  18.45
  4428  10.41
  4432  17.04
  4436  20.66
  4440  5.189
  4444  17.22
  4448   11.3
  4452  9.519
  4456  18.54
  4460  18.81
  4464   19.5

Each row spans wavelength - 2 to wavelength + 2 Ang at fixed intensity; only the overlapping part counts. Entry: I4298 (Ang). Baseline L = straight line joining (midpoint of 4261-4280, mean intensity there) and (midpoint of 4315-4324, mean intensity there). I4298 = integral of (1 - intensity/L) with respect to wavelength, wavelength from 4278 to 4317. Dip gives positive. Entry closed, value 8.8 Ang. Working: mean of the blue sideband 14.6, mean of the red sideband 20.3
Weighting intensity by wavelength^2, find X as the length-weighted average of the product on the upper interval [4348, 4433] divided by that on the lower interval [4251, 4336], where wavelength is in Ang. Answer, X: 1.3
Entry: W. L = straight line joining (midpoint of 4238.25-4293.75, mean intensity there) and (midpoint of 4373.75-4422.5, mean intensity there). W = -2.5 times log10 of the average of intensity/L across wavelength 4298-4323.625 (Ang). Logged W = 0.22 mag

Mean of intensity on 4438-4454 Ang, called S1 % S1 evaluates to 10.8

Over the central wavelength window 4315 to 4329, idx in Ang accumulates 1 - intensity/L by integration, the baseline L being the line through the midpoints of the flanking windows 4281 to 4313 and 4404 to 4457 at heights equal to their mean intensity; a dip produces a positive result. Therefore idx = -4.9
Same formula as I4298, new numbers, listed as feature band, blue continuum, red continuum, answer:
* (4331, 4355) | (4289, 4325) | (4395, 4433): -2.06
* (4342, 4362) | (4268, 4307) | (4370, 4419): 2.31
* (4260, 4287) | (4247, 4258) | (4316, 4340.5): 1.95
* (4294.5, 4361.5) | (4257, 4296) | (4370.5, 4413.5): 7.27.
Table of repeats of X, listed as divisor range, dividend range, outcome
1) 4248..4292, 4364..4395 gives 1.60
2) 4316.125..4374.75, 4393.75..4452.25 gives 0.95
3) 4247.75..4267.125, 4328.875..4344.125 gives 1.39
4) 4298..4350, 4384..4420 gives 1.29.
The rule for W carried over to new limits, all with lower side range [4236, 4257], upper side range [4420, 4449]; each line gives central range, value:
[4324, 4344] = -0.102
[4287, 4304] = -0.203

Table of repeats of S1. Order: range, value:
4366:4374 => 24.2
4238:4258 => 15.9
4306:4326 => 13.7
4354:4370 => 17.4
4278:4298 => 15.3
